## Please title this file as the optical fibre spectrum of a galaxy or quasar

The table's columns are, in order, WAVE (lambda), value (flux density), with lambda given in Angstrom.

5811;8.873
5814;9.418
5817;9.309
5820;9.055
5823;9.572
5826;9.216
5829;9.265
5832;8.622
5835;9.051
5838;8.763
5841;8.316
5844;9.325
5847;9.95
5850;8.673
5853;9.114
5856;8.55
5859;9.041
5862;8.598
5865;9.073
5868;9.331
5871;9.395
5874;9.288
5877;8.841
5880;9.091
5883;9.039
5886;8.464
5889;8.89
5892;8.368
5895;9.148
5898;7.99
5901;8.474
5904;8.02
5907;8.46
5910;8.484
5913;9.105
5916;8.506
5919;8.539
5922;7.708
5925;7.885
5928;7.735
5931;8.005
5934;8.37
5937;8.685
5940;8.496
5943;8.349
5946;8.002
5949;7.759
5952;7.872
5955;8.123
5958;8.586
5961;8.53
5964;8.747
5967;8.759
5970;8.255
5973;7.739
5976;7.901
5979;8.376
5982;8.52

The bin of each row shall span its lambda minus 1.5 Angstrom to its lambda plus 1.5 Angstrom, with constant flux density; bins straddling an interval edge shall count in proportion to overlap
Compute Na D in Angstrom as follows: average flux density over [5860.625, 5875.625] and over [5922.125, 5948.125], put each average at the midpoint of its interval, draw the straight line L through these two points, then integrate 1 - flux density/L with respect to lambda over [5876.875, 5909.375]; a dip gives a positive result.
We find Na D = 0.6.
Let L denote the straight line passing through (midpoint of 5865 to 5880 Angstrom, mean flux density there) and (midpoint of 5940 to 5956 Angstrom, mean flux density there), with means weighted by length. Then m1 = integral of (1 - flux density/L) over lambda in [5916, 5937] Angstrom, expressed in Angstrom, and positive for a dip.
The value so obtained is 0.66 Angstrom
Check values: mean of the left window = 9.19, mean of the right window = 8.06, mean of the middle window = 8.12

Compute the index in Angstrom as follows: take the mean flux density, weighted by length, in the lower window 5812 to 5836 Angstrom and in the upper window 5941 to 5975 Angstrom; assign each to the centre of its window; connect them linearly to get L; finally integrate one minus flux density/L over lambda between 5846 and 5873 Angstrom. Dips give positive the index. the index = -0.4 Angstrom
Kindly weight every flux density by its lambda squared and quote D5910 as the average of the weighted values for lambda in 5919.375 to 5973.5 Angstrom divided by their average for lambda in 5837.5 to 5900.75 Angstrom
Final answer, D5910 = 0.95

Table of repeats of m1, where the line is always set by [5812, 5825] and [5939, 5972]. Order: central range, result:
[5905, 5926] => 0.5 Angstrom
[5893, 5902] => 0.2 Angstrom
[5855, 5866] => 0.2 Angstrom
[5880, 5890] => 0.0 Angstrom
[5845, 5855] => -0.1 Angstrom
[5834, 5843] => 0.4 Angstrom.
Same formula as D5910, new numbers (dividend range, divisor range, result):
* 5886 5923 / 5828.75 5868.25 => 0.97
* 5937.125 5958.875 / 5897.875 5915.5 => 0.98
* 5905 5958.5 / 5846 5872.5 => 0.93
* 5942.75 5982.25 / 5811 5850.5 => 0.94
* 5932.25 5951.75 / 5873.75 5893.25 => 0.95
